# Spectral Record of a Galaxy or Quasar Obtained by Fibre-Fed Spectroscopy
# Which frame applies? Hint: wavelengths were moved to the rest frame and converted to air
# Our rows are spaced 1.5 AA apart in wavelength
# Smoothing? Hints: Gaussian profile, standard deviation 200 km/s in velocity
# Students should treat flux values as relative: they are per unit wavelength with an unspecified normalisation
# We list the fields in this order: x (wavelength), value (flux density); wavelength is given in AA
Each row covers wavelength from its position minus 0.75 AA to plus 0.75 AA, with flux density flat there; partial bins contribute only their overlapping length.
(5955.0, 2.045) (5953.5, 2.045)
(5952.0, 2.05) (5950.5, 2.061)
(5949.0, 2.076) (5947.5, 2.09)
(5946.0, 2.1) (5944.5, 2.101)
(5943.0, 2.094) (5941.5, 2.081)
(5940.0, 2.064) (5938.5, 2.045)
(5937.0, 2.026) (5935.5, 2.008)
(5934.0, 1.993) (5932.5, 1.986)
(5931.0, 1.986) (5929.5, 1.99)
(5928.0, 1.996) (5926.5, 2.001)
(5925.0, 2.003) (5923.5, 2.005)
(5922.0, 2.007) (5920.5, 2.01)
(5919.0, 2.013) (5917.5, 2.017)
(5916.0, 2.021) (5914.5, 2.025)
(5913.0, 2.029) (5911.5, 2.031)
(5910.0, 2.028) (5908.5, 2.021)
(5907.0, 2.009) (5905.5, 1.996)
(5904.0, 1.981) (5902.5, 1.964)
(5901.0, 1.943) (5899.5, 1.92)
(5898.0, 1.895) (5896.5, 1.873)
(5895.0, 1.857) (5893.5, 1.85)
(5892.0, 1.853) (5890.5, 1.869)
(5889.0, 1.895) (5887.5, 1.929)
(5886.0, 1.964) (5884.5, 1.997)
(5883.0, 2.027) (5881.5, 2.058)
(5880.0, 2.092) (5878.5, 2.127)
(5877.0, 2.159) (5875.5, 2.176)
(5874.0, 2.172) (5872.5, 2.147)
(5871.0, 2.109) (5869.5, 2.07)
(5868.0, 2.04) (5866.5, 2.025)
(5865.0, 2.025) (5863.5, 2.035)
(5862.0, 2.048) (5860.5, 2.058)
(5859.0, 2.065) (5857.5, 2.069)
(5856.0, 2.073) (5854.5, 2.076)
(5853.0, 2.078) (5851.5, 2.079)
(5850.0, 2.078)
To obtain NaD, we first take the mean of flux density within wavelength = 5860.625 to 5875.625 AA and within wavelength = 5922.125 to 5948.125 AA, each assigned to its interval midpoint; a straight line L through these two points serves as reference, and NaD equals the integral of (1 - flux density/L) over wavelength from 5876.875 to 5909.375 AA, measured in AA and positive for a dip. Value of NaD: 1.6 AA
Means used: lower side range 2.08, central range 1.96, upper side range 2.03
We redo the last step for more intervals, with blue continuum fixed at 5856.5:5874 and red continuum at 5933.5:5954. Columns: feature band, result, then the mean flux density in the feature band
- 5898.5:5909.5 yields 0.5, 1.98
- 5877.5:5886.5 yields 0.1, 2.05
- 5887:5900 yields 1.2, 1.88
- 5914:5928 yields 0.4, 2.01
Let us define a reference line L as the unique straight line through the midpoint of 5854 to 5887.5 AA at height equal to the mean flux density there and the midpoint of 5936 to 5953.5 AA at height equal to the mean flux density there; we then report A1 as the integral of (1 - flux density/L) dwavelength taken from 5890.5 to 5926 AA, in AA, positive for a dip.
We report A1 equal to 1.71 AA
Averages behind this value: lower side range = 2.07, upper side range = 2.07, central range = 1.97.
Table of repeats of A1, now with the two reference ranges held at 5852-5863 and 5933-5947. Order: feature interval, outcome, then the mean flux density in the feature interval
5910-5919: 0.15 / 2.02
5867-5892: 0.22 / 2.05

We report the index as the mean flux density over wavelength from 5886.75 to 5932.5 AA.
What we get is 1.97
